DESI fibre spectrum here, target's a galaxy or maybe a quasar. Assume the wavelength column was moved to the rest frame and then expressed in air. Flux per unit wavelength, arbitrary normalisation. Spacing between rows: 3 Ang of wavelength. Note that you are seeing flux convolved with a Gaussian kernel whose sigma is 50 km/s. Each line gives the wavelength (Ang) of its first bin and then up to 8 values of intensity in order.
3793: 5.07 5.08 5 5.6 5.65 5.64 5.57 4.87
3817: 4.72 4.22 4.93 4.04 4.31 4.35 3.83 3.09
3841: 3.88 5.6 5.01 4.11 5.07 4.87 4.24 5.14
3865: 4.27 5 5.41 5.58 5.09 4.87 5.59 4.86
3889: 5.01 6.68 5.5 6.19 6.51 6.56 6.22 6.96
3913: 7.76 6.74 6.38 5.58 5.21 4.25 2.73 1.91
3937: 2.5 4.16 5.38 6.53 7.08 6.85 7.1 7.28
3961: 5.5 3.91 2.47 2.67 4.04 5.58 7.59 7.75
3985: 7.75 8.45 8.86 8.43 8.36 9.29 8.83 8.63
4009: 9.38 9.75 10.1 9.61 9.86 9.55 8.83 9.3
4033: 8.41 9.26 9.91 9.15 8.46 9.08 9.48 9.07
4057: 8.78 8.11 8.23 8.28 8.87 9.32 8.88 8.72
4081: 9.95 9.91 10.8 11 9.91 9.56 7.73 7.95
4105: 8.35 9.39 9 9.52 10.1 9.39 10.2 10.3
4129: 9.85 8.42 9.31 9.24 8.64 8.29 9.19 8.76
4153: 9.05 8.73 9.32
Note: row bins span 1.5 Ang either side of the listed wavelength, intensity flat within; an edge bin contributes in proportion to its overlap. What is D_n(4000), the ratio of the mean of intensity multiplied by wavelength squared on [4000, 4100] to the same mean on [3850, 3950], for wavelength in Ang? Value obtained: 1.9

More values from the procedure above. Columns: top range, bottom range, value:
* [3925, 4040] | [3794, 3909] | 1.49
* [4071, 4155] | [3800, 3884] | 2.22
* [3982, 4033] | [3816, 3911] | 1.92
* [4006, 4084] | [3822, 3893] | 2.10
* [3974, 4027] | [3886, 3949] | 1.65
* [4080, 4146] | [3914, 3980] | 2.01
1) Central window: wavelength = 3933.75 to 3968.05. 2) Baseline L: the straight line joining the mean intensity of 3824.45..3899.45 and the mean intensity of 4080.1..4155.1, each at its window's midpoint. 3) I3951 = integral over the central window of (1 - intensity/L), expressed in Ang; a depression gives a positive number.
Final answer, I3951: 6.5 Ang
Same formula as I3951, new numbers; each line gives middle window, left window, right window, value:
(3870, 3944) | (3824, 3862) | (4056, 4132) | 3.1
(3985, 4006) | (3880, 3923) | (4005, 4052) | -0.4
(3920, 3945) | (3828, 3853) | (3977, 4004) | 9.9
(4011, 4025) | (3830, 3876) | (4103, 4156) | -4.6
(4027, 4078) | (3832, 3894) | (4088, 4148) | -4.8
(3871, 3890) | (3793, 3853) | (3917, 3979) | -1.4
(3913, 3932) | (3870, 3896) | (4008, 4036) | 3.1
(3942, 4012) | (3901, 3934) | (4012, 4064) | 4.9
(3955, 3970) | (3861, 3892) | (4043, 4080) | 4.4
